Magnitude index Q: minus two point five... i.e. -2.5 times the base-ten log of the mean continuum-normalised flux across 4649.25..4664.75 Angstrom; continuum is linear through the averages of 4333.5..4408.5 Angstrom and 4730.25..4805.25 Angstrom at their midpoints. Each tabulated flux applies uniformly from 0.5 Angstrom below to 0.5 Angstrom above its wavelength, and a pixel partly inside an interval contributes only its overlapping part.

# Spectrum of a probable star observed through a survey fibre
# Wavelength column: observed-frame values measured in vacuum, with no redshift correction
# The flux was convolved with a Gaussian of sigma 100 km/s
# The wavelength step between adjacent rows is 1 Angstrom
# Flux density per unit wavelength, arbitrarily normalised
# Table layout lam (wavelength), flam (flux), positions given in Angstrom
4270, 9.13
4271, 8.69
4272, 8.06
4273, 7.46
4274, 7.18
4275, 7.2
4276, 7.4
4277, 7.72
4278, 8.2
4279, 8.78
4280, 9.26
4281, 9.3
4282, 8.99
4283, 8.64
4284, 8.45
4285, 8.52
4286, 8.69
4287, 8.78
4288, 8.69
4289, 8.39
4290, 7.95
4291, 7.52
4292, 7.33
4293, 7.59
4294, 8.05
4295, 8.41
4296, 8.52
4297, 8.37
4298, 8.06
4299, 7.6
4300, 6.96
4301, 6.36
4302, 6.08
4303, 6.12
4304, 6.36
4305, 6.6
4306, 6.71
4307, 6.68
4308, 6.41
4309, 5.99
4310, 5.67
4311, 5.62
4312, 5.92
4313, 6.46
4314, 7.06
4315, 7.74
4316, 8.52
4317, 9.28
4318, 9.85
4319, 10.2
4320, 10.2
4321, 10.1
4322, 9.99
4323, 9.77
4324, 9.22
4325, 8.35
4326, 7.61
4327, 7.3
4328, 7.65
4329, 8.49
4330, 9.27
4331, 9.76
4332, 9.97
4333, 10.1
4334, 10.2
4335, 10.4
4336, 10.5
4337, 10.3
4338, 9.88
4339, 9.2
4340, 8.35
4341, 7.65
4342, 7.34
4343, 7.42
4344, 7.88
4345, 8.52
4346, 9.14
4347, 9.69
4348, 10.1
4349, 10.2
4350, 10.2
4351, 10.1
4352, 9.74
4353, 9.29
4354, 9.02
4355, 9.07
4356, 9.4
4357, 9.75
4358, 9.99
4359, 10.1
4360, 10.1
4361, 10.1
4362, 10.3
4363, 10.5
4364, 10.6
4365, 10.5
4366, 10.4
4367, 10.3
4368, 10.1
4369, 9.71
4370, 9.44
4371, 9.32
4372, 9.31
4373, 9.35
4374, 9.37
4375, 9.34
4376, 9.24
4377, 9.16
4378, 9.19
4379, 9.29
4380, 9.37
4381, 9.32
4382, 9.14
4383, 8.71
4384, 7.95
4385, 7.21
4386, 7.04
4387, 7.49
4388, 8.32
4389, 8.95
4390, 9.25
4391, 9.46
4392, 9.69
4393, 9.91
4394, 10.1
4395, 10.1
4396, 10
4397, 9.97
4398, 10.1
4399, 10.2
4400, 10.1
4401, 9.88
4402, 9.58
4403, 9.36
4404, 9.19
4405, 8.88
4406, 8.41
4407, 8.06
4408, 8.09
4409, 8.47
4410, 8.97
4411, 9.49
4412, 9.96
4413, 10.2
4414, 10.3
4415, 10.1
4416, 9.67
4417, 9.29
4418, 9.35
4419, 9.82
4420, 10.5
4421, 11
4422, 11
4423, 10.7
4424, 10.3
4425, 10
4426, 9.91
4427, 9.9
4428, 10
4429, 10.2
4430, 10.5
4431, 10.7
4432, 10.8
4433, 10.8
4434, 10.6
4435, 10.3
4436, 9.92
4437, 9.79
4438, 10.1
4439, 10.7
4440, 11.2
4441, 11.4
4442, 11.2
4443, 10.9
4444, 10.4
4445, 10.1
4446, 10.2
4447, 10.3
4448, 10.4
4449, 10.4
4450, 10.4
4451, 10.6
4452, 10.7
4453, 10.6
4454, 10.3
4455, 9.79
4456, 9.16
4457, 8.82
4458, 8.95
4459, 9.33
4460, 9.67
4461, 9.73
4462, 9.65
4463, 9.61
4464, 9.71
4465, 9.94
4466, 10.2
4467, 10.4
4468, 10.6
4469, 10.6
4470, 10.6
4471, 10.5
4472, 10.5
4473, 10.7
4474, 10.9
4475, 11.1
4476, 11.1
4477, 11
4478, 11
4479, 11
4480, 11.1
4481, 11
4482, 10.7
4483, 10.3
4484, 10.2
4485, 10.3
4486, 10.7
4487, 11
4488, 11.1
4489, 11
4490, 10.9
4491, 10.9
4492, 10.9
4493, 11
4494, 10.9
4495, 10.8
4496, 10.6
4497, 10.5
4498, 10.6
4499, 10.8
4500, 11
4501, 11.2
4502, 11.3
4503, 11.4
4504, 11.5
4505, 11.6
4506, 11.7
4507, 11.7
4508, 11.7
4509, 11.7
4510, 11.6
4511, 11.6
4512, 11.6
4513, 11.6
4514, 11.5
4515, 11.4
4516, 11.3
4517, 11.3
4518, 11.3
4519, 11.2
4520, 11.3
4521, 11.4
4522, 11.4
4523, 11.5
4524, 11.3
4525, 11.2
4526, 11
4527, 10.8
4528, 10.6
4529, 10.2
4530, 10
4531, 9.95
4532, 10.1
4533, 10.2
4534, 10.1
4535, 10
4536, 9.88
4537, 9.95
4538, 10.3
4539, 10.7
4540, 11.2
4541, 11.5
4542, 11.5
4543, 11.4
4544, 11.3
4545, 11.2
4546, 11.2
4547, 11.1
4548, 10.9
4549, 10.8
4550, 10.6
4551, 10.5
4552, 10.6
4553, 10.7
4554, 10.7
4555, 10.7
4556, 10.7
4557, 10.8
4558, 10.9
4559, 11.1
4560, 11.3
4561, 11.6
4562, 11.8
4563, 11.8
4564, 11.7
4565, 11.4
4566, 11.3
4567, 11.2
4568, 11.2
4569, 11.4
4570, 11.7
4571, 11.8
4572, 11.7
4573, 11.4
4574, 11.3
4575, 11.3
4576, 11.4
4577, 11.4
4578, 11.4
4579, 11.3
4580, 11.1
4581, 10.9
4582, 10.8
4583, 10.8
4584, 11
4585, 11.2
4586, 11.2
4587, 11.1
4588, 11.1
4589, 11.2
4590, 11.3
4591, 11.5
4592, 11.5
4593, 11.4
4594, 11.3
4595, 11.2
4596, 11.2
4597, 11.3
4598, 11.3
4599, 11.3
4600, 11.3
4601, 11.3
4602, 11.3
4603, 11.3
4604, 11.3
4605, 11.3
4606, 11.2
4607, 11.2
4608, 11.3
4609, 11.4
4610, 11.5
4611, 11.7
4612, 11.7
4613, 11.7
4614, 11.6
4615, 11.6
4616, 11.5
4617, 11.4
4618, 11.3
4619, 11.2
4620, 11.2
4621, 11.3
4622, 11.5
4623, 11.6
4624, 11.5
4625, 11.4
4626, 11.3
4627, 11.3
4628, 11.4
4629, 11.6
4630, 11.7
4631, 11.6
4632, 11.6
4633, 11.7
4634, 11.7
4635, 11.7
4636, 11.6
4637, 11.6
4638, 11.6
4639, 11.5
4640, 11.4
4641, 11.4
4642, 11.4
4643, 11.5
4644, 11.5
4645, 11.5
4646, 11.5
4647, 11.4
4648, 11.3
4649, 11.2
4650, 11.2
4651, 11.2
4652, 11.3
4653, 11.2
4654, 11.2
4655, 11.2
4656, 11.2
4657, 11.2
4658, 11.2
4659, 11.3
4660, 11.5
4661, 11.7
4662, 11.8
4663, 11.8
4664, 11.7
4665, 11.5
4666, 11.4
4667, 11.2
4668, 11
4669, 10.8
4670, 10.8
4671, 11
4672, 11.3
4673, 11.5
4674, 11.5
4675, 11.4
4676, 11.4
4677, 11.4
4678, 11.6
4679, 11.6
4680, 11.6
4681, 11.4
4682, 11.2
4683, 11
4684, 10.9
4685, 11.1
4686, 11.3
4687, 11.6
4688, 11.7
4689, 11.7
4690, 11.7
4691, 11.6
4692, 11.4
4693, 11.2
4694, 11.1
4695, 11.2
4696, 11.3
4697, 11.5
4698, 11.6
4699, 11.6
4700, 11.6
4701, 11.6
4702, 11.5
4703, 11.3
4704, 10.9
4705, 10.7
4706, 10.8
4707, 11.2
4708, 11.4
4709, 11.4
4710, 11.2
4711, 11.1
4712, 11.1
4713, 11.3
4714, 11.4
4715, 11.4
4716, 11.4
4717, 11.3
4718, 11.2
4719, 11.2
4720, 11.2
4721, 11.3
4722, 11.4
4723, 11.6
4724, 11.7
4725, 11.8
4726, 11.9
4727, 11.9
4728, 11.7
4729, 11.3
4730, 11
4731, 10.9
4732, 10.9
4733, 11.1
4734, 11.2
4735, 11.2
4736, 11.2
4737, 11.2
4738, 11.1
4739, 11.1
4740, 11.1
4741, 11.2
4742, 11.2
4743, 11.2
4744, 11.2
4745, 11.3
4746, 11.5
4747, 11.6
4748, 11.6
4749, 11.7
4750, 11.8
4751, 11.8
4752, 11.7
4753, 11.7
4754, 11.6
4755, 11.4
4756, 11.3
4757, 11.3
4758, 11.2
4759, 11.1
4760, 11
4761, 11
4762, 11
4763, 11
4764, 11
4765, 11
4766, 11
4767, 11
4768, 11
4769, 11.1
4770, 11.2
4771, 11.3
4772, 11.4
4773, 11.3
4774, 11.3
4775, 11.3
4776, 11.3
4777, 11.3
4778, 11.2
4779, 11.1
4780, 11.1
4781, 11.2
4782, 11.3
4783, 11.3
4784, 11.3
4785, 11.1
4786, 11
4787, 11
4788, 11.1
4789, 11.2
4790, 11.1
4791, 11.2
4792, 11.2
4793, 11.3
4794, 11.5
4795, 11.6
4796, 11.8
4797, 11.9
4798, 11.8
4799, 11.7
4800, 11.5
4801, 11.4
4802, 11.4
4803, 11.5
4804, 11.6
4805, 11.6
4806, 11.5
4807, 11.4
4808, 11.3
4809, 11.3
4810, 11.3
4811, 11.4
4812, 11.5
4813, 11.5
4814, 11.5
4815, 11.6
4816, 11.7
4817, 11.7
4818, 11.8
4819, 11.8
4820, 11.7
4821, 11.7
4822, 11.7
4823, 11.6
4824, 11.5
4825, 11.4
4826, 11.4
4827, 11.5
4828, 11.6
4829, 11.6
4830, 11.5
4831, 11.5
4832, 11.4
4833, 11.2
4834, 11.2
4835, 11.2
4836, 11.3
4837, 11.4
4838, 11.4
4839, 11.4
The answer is -0.06 mag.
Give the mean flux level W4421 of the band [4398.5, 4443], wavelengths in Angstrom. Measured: 9.99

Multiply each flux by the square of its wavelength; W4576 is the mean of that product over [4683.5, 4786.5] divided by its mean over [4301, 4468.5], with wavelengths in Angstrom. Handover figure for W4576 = 1.40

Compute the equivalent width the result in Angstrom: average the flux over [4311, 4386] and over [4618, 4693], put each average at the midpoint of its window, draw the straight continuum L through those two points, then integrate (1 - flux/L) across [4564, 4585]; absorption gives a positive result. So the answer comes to -0.9 Angstrom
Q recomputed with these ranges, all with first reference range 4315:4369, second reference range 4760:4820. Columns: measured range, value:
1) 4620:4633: -0.082 mag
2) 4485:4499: -0.076 mag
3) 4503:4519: -0.136 mag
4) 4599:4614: -0.082 mag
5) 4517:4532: -0.072 mag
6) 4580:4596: -0.068 mag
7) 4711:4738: -0.026 mag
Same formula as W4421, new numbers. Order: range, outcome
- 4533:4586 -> 11.1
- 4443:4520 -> 10.7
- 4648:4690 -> 11.3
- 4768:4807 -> 11.3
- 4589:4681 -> 11.4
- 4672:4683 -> 11.4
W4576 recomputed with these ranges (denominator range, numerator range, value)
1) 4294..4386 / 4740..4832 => 1.58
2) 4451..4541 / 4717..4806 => 1.18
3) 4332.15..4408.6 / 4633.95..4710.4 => 1.38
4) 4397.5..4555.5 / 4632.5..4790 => 1.19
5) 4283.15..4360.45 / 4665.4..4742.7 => 1.58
